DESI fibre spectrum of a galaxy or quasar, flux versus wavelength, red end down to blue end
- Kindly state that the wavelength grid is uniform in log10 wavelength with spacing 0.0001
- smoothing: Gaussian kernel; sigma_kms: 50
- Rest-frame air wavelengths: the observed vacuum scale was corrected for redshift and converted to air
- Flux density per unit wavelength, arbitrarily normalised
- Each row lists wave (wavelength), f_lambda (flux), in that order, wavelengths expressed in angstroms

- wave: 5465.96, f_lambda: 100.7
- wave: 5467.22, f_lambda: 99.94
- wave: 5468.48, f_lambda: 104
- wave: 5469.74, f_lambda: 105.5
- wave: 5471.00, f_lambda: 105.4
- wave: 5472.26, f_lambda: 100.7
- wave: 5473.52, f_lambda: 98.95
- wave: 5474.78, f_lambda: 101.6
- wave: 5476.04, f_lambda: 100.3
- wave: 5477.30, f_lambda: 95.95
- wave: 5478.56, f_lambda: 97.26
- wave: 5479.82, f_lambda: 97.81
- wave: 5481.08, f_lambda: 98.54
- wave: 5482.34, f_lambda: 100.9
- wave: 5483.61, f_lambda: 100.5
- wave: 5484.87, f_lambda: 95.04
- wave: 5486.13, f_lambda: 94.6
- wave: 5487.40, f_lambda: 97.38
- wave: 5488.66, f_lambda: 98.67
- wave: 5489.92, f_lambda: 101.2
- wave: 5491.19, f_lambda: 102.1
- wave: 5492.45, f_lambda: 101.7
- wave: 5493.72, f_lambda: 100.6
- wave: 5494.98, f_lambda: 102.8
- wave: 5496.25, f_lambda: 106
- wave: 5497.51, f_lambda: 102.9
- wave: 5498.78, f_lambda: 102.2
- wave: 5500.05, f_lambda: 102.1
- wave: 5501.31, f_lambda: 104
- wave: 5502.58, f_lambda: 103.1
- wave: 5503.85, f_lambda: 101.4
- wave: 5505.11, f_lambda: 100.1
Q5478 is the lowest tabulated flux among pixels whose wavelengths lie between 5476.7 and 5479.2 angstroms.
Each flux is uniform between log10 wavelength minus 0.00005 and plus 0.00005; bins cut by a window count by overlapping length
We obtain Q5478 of 95.95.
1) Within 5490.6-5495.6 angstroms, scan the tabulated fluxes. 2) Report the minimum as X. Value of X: 100.6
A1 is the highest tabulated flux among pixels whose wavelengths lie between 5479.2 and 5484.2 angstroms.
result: 100.9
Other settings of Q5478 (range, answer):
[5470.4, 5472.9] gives 100.7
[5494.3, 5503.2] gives 102.1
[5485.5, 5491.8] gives 94.6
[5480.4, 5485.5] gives 95.04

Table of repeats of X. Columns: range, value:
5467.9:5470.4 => 104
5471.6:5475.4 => 98.95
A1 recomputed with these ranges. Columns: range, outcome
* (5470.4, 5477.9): 105.4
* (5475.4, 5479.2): 100.3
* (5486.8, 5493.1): 102.1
